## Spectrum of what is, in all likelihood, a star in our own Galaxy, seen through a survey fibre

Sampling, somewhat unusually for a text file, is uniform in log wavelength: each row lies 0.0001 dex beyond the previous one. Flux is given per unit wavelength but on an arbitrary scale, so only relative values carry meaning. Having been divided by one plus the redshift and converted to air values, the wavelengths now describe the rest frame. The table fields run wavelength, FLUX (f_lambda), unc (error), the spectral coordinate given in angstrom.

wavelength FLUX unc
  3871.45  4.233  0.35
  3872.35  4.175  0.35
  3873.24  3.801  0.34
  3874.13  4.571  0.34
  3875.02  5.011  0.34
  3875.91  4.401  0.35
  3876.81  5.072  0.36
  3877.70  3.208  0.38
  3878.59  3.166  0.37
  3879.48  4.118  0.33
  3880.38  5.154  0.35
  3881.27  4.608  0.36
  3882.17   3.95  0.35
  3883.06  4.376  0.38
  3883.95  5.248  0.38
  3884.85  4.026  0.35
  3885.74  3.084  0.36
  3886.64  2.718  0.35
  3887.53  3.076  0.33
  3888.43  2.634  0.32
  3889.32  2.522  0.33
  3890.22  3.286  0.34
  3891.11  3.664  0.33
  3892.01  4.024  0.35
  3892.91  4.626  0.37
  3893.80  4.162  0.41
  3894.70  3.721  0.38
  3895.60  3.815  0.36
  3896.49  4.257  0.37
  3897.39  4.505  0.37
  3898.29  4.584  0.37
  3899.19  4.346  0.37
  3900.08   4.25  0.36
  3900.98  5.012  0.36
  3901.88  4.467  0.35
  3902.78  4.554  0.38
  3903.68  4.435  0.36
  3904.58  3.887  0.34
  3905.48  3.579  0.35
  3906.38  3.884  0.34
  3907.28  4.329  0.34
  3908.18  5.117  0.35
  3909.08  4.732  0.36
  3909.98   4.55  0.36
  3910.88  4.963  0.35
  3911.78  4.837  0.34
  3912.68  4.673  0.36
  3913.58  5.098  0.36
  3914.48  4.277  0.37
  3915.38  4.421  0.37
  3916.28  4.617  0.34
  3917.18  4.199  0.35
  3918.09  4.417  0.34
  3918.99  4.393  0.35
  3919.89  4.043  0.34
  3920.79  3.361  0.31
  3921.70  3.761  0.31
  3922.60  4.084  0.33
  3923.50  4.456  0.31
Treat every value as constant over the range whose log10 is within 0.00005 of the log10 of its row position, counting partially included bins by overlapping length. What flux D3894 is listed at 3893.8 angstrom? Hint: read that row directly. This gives 4.162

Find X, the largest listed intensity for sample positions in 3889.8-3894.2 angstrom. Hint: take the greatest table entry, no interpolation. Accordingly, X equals 4.626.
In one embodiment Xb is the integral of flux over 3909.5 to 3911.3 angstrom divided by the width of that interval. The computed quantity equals 4.75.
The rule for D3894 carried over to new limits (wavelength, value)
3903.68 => 4.435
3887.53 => 3.076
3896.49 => 4.257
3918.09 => 4.417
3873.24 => 3.801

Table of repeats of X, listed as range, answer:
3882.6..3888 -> 5.248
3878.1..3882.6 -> 5.154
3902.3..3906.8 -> 4.554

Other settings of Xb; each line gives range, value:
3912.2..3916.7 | 4.63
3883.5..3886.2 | 4.11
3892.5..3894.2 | 4.41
